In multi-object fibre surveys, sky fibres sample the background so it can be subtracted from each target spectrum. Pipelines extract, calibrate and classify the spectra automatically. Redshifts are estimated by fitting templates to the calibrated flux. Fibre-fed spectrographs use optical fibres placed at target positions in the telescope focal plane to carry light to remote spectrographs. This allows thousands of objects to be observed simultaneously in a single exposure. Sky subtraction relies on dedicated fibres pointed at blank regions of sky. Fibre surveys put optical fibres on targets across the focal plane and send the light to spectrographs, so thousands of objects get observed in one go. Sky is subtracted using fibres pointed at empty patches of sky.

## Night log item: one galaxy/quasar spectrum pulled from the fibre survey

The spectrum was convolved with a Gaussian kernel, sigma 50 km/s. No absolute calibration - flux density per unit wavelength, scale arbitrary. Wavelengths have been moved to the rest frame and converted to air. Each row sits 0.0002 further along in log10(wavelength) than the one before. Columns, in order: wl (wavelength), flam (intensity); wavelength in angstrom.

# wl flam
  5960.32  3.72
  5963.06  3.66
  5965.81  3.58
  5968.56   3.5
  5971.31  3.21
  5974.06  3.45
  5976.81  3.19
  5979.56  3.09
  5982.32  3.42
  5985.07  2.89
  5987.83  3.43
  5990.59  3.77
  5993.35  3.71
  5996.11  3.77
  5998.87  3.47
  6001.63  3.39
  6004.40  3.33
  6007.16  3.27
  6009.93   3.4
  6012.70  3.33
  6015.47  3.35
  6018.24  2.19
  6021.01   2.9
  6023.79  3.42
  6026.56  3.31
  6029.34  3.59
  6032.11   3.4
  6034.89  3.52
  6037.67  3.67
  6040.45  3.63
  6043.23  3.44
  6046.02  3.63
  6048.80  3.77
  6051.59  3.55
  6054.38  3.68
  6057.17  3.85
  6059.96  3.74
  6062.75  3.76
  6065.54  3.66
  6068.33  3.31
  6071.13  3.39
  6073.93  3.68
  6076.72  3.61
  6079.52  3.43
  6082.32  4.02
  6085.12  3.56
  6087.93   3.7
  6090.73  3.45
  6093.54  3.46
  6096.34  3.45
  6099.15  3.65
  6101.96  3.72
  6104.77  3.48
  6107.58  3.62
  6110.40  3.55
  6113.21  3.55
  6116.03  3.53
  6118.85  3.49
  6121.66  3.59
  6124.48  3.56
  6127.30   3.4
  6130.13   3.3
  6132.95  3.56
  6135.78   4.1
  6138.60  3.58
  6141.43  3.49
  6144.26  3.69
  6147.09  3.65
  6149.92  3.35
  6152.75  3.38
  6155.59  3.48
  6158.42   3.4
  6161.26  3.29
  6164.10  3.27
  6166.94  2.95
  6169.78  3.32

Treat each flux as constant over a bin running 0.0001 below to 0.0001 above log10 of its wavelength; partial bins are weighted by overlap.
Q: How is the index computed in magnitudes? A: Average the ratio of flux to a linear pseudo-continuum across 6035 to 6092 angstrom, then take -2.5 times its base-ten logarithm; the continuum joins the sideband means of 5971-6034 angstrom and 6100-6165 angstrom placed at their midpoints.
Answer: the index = -0.06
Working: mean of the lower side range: 3.32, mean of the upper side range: 3.53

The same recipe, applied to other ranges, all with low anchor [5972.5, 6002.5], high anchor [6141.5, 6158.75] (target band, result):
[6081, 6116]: -0.04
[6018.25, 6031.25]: 0.08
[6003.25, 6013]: 0.03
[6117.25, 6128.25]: -0.01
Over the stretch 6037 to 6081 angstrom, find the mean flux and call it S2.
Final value 3.61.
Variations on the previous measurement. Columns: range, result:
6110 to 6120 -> 3.53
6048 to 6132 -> 3.58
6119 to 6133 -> 3.48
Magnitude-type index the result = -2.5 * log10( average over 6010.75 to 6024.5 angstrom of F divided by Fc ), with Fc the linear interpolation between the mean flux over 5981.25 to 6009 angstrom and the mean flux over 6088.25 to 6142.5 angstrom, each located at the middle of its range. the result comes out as 0.14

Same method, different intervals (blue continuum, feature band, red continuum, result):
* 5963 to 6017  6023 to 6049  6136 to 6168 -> -0.037 mag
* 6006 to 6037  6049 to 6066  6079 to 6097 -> -0.084 mag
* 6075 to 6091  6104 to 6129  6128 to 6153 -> 0.022 mag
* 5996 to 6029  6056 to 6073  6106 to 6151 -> -0.070 mag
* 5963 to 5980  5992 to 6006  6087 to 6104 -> -0.035 mag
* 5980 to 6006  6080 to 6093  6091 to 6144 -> -0.035 mag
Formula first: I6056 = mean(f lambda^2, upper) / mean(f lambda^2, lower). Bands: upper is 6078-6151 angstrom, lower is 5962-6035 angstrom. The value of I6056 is 1.1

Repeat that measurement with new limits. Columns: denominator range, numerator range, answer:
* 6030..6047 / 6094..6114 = 1.03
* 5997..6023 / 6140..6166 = 1.13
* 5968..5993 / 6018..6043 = 1.02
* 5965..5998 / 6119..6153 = 1.10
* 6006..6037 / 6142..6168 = 1.09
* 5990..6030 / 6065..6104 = 1.10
